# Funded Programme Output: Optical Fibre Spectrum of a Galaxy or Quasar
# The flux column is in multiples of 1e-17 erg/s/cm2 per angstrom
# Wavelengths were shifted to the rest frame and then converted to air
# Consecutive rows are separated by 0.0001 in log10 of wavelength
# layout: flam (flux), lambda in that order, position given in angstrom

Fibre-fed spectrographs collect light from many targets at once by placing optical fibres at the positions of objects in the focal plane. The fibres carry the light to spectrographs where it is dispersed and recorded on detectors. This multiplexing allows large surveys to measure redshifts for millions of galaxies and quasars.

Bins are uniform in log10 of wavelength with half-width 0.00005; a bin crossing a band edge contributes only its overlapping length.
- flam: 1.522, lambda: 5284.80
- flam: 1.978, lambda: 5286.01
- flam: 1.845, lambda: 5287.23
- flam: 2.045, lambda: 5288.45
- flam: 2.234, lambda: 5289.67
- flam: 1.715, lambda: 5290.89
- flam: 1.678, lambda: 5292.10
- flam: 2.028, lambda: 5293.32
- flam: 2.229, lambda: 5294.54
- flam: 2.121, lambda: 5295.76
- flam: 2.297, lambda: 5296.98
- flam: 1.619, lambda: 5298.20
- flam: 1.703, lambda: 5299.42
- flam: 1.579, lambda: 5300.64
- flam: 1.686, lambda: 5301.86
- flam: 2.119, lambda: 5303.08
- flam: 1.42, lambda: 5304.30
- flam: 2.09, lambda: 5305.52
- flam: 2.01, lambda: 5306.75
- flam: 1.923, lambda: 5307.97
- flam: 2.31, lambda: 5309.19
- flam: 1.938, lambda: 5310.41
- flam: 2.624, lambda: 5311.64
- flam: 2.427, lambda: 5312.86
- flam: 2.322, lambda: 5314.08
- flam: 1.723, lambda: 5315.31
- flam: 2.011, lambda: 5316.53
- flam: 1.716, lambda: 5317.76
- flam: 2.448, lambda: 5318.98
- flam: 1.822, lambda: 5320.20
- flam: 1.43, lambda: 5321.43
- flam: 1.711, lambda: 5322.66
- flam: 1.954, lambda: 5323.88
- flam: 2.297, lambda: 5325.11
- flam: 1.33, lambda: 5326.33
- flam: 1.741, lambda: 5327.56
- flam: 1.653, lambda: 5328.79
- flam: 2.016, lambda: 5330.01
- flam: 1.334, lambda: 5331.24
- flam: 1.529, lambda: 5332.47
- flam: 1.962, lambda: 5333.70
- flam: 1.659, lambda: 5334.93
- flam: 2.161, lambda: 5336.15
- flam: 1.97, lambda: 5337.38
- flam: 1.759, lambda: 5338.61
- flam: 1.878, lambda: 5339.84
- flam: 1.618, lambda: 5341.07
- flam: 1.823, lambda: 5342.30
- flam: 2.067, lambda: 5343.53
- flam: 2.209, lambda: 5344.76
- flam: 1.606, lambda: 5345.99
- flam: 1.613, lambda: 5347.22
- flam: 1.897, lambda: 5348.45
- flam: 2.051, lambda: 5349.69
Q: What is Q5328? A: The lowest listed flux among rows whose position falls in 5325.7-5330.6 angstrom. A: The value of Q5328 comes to 1.33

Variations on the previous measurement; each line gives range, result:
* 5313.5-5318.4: 1.716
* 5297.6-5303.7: 1.579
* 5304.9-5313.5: 1.923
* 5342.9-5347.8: 1.606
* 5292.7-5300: 1.619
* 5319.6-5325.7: 1.43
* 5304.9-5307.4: 2.01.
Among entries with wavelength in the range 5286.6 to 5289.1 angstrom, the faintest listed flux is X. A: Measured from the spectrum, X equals 1.845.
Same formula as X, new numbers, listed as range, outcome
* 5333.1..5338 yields 1.659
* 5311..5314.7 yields 2.322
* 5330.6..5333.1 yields 1.334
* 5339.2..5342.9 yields 1.618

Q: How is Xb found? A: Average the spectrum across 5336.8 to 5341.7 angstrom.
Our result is 1.8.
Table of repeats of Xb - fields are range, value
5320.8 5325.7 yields 1.84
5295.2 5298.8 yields 2.01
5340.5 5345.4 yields 1.93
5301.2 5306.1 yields 1.83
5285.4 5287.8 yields 1.91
